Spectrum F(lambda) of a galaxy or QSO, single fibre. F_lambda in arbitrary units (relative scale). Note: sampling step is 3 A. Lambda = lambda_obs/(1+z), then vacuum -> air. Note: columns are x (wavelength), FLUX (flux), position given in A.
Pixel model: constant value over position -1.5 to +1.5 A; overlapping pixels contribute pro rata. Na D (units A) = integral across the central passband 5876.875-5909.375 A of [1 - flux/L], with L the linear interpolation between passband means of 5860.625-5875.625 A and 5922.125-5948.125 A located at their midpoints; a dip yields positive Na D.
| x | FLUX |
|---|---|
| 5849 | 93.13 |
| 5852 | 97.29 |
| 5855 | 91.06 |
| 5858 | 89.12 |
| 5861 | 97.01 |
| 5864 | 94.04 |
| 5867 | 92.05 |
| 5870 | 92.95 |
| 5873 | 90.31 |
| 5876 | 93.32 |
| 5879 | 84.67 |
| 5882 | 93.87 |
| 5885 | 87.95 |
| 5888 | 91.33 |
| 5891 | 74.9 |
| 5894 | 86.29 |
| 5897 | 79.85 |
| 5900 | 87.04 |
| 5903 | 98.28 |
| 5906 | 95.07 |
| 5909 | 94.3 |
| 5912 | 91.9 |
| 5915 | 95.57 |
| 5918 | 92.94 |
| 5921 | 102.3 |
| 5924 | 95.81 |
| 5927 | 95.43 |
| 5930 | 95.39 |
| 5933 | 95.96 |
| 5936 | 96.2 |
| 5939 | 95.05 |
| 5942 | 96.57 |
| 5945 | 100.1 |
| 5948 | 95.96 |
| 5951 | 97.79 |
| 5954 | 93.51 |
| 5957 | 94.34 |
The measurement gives 2.0 A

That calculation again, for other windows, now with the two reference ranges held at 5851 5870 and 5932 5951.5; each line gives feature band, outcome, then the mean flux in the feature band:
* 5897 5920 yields 0.6 A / 92.9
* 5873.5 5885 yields 0.5 A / 90.2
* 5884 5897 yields 1.4 A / 84.4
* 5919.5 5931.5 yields -0.1 A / 97.2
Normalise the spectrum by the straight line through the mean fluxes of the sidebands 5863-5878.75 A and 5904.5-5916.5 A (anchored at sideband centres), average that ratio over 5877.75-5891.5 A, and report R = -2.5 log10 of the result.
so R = 0.06 mag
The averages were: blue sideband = 91.9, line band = 87.4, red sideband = 94.2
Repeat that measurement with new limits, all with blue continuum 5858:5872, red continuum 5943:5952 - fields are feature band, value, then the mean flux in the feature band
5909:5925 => 0.01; 95.6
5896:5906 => 0.06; 89.8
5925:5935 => 0.01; 95.6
